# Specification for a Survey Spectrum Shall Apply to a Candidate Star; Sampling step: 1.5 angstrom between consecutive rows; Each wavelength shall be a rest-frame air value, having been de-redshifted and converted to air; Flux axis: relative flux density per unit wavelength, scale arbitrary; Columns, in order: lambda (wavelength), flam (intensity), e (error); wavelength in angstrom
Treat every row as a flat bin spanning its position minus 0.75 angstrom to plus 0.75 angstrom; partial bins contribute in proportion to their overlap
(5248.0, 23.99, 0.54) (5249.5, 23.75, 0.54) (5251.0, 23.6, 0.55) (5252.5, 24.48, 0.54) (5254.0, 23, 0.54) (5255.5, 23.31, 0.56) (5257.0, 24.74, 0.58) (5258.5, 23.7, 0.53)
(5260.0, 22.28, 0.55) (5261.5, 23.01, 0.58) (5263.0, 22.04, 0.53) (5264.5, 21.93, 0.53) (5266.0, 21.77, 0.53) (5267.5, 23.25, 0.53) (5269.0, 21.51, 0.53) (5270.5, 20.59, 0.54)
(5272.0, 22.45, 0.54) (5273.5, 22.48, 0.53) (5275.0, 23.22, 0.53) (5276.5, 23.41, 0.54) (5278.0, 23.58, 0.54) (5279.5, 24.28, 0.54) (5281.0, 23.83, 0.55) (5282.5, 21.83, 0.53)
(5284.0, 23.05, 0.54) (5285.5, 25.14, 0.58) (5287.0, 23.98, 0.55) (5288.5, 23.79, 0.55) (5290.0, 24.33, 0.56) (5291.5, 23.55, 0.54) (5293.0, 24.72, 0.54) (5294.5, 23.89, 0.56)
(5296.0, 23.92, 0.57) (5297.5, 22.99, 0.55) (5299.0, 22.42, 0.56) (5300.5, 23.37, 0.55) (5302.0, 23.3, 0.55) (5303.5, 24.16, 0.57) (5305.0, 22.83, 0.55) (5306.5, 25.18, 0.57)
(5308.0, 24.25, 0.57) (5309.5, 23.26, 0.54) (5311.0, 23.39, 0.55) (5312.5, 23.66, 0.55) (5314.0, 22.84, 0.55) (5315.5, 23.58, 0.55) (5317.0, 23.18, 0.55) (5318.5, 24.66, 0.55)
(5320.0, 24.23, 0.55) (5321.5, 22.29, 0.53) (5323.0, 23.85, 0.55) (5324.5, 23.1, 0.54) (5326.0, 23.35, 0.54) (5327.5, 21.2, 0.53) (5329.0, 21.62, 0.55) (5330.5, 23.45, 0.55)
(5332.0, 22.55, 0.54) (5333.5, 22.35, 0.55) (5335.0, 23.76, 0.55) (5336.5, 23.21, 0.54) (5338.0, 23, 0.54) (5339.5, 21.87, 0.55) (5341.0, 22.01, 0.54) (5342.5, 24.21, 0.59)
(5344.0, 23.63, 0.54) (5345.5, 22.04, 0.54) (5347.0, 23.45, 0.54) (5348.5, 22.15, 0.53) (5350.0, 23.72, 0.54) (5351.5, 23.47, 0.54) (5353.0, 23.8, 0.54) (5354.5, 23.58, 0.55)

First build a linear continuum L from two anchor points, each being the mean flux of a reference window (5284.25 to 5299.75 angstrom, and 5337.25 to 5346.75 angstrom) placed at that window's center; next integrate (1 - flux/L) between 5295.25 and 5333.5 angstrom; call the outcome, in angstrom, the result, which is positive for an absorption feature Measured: 0.2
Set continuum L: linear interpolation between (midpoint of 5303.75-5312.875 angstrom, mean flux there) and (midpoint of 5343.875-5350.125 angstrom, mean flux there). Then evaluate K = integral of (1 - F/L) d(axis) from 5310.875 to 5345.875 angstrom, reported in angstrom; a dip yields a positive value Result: 0.4 angstrom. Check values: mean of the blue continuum 23.8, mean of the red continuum 22.9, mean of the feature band 23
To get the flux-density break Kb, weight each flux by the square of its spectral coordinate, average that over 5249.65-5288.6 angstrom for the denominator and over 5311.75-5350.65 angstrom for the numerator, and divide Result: 1.02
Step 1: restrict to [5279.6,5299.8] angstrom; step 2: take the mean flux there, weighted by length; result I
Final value 23.7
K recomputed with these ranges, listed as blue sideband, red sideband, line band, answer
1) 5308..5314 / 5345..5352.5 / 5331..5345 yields 0.12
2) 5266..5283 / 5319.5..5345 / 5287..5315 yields -1.05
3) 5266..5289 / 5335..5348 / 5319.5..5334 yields 0.12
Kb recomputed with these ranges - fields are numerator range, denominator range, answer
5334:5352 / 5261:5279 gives 1.05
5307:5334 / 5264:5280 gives 1.05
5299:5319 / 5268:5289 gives 1.03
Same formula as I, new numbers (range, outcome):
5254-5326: 23.3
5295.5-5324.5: 23.5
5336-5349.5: 22.9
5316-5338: 23.1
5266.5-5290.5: 23.1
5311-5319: 23.5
